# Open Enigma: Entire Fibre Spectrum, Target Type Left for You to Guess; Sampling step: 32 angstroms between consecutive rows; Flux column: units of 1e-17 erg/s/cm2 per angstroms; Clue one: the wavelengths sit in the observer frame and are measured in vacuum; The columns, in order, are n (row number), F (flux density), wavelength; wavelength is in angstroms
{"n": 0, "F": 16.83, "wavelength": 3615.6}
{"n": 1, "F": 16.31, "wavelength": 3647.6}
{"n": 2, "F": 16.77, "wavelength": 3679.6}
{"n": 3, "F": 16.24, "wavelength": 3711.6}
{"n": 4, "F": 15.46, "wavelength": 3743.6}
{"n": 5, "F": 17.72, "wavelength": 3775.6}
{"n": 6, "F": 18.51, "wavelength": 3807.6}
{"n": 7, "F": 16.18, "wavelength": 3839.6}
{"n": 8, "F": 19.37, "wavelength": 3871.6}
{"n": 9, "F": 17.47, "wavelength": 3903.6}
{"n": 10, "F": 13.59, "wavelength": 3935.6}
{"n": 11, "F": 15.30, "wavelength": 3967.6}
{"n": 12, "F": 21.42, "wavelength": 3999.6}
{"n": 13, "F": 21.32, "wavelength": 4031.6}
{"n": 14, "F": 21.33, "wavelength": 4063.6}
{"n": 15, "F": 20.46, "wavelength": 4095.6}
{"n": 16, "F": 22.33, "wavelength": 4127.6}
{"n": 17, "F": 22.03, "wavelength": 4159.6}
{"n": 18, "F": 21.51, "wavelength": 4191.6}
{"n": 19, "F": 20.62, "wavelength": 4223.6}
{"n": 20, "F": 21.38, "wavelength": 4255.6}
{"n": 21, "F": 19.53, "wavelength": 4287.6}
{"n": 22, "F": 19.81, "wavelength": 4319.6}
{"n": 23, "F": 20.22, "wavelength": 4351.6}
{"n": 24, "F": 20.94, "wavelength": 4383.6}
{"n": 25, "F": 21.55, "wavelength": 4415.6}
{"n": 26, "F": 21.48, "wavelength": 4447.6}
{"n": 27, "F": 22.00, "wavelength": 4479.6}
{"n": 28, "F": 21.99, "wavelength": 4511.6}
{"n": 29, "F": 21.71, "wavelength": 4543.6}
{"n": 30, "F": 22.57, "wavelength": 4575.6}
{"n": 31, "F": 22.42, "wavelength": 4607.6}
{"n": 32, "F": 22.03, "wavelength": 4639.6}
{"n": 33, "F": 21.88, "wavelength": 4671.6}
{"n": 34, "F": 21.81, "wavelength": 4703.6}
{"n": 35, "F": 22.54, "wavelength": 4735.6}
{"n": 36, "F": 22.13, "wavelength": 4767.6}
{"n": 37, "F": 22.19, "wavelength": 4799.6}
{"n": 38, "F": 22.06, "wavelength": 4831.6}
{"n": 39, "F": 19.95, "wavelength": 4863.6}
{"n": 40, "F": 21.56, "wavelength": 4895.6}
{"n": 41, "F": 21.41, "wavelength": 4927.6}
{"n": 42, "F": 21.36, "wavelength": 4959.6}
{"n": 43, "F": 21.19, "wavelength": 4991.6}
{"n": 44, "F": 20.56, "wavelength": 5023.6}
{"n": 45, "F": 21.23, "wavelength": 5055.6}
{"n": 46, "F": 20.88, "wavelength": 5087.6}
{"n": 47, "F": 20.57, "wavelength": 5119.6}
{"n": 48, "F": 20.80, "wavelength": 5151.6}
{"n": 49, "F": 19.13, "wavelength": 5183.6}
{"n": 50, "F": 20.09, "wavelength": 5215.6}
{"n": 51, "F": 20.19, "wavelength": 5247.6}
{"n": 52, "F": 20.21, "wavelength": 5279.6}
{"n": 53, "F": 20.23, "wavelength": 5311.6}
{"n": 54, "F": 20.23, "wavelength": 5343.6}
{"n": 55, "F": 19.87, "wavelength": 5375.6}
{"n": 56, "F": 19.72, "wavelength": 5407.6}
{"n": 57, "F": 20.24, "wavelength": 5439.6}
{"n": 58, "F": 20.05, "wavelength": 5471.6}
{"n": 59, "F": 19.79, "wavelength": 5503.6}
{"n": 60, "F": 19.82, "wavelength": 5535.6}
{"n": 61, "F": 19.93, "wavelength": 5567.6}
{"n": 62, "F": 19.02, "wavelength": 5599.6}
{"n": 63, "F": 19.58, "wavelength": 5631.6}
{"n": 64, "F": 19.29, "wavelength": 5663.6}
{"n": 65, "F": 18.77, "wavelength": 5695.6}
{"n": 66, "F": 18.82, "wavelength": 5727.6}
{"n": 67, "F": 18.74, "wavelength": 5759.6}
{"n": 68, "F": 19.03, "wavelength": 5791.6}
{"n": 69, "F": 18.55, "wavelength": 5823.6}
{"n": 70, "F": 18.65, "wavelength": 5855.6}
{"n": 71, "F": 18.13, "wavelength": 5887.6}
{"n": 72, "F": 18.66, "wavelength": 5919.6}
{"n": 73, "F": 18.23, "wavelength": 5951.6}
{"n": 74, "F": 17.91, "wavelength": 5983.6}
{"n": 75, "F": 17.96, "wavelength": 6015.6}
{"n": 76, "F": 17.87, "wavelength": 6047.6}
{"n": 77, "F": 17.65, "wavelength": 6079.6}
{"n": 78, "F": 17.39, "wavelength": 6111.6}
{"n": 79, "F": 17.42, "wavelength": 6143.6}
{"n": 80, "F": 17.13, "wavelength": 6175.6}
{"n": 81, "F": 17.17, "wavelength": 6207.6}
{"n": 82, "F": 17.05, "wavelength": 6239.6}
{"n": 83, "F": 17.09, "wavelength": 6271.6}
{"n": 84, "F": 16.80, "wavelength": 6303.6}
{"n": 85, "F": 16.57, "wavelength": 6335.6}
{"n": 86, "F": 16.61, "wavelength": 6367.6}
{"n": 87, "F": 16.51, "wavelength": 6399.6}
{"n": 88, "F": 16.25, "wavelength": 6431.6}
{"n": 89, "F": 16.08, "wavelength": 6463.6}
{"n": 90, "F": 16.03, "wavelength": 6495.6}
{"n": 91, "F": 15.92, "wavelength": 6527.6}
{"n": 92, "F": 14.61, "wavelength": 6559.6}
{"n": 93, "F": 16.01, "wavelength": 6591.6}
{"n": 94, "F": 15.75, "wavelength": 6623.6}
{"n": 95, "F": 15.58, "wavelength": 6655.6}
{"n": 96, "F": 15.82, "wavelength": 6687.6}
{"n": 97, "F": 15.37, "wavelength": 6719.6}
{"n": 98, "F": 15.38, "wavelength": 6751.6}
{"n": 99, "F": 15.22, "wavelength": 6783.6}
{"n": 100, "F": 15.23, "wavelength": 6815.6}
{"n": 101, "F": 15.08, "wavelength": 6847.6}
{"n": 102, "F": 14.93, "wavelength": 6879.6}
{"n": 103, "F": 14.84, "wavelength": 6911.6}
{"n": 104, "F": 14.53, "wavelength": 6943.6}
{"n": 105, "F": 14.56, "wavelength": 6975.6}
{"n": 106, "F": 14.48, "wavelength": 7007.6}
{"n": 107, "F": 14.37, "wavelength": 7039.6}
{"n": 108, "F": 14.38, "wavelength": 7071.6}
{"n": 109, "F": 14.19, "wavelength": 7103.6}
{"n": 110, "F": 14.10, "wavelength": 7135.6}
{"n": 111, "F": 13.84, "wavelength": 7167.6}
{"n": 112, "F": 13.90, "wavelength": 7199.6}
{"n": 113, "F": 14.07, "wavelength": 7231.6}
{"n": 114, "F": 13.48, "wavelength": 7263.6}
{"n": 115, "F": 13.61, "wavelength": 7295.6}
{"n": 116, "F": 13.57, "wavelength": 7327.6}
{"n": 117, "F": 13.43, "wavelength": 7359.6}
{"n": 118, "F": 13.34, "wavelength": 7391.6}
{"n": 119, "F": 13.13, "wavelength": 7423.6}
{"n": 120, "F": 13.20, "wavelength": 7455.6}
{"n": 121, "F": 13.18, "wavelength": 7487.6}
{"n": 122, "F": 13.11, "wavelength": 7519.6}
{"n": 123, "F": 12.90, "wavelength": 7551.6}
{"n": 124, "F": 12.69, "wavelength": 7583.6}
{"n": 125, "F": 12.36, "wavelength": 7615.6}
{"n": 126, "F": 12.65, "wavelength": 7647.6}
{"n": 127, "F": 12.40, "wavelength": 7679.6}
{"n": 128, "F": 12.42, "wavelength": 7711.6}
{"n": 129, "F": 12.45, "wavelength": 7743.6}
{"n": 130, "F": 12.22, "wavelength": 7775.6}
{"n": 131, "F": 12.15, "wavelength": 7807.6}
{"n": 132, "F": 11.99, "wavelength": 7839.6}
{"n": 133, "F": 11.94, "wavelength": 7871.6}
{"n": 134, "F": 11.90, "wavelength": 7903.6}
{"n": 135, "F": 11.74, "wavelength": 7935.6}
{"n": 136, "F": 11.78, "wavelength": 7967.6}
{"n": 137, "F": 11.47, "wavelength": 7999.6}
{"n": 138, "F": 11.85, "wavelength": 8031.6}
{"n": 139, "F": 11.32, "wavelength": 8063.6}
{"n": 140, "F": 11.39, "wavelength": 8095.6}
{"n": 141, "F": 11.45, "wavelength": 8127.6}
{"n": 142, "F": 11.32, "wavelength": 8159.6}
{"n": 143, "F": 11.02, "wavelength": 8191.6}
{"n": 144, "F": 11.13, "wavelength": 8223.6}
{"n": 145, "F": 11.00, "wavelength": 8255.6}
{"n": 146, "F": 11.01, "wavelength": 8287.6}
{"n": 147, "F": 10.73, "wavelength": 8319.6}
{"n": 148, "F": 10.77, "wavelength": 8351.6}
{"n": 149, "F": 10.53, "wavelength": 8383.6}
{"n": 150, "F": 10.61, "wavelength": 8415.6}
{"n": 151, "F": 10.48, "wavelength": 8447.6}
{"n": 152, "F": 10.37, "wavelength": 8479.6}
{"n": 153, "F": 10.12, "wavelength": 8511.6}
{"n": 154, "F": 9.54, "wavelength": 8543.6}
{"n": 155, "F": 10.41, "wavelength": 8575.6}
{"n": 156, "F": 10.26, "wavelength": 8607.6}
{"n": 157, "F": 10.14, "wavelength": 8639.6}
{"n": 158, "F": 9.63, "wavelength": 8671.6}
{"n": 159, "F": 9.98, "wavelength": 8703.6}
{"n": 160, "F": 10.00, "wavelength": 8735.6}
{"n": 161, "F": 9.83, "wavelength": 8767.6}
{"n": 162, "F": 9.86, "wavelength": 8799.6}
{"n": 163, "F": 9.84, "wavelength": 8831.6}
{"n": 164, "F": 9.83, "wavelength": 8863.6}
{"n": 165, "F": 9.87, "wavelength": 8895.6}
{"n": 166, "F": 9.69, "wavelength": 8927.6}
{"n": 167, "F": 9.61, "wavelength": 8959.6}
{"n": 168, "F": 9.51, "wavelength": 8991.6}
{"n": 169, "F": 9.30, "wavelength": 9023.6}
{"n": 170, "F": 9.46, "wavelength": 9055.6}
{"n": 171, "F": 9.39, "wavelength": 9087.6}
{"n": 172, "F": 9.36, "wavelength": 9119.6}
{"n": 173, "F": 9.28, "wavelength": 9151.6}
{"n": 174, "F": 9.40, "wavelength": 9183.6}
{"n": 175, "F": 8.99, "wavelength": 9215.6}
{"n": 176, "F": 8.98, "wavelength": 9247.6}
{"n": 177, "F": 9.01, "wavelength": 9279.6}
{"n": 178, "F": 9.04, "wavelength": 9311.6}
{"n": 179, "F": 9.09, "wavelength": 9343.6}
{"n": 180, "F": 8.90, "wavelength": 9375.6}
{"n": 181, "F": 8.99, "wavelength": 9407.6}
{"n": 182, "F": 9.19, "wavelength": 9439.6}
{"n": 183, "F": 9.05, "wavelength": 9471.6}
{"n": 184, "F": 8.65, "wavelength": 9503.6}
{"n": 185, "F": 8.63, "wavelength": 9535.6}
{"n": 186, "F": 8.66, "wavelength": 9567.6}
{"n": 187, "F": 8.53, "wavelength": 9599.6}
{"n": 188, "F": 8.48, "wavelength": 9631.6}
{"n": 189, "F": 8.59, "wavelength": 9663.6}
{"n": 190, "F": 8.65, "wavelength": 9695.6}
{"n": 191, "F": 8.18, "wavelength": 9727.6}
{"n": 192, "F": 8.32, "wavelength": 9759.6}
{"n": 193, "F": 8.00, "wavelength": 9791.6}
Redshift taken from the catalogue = 0.000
